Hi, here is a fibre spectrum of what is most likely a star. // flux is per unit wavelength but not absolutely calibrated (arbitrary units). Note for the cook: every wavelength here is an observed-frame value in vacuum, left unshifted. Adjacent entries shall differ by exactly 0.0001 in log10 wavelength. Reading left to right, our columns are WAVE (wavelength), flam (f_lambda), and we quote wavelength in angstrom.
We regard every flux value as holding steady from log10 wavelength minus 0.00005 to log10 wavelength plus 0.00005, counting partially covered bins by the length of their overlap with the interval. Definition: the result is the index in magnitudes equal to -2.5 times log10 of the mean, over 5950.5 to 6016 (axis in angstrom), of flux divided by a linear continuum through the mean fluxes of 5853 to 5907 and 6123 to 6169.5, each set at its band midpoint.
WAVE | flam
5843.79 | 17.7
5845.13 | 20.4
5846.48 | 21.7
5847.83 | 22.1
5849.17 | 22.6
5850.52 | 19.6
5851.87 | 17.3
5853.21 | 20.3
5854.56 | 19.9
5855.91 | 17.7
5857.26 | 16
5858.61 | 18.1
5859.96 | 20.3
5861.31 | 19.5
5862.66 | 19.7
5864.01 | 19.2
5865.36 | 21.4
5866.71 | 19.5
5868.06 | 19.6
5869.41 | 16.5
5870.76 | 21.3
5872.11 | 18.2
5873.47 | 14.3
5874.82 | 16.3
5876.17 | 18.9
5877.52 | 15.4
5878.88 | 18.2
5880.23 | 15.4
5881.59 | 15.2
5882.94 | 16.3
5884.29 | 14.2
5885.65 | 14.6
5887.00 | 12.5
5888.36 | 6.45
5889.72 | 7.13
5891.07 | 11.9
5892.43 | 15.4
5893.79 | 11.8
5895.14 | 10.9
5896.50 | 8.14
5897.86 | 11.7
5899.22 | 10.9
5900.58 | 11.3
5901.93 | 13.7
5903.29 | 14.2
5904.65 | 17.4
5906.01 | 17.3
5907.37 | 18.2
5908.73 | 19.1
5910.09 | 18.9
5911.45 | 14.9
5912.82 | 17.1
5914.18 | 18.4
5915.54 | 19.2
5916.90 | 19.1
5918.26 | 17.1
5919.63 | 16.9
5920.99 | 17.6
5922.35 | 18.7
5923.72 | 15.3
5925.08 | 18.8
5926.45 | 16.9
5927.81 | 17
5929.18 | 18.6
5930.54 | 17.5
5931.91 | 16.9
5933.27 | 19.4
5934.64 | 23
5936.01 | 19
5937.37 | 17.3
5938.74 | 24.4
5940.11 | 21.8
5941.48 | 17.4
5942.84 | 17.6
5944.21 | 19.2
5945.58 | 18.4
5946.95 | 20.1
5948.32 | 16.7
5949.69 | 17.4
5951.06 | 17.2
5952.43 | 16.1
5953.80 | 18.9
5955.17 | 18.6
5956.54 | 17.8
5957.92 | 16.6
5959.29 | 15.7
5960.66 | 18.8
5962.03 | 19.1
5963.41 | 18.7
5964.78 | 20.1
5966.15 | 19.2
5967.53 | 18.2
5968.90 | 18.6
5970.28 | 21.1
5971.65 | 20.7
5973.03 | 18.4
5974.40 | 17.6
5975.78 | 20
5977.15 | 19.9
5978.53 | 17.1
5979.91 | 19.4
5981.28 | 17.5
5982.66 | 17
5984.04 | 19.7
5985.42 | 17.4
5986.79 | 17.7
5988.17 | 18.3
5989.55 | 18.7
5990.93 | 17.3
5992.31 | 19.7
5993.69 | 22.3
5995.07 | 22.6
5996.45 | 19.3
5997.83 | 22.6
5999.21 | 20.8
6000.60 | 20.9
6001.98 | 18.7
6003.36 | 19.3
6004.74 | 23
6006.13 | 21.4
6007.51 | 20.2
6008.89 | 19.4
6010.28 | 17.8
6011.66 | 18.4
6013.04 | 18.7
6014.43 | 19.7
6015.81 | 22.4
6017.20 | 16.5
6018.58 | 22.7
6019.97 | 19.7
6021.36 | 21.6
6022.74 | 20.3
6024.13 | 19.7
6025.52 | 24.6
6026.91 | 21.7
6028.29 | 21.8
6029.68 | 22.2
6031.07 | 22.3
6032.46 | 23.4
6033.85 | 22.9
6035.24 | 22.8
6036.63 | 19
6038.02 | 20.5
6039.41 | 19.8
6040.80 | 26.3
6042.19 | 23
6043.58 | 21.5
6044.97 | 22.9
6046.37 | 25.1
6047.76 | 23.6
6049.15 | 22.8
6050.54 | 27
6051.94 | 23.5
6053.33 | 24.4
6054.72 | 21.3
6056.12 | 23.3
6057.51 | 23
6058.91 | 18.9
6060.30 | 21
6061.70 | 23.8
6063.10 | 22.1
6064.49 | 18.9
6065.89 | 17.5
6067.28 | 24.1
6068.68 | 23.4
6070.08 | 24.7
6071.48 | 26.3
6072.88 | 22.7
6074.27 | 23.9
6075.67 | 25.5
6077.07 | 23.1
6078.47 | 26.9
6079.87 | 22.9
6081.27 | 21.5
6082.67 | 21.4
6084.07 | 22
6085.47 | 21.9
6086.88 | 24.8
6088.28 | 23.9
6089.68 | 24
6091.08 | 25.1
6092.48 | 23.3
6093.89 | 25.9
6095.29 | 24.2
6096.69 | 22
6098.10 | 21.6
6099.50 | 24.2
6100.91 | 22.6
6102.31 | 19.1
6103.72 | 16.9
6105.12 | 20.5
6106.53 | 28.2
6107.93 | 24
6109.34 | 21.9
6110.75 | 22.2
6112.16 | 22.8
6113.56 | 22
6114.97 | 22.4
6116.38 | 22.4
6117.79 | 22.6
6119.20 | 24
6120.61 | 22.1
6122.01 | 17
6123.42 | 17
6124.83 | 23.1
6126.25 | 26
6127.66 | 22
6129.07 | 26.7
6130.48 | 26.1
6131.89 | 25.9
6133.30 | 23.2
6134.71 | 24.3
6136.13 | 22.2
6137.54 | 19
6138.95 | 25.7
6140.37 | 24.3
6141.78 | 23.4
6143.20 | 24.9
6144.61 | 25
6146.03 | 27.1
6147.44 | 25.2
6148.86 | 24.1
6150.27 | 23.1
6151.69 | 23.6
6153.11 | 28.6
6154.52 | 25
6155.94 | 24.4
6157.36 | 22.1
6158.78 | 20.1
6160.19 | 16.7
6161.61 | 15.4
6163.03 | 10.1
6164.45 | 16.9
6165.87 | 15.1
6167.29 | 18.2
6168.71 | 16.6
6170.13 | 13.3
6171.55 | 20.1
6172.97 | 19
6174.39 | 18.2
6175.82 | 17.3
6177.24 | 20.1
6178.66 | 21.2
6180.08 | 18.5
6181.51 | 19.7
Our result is -0.055 mag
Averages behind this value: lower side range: 15.6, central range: 19.1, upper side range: 22.2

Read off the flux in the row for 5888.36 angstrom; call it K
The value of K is 6.45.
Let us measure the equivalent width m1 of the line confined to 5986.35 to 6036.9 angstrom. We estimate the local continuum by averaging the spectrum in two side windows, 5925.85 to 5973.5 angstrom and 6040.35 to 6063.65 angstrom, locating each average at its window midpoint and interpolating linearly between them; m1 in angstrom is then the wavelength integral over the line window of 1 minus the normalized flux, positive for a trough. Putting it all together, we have 1.8 angstrom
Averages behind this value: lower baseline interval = 18.6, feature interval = 20.6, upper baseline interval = 23.1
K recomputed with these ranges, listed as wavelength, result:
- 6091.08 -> 25.1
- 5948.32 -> 16.7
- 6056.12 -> 23.3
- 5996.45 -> 19.3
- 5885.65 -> 14.6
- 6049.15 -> 22.8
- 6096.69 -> 22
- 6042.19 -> 23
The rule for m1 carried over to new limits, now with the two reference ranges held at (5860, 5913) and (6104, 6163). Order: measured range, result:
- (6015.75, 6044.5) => -2.69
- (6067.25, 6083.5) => -2.07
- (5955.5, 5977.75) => -1.09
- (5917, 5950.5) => -3.08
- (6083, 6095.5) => -1.30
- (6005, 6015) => -0.18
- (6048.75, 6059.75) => -1.34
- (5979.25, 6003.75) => -1.00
